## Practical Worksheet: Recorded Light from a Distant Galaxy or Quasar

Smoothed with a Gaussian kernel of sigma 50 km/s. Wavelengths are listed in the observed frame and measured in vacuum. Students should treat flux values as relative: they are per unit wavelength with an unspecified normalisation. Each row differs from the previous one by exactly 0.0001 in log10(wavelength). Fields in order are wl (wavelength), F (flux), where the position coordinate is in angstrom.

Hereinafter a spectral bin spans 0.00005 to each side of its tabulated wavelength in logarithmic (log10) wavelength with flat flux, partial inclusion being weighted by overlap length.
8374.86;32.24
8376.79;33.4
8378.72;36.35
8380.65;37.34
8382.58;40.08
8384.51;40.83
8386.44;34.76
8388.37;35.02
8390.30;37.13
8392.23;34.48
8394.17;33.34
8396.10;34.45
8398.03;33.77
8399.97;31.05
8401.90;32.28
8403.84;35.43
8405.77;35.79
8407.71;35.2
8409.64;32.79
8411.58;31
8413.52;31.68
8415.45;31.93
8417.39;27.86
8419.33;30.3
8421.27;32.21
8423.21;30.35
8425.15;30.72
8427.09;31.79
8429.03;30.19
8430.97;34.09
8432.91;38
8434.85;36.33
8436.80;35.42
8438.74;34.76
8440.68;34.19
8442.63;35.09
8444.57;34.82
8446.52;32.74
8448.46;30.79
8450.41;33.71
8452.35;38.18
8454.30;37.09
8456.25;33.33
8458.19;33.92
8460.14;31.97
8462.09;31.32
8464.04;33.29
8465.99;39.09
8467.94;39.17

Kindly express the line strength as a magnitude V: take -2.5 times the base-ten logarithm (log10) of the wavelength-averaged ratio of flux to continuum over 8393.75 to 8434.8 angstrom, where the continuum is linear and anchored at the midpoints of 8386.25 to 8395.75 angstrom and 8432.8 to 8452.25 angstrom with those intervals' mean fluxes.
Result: 0.07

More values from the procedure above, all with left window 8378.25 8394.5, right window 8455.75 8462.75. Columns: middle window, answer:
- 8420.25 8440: 0.028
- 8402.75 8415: 0.060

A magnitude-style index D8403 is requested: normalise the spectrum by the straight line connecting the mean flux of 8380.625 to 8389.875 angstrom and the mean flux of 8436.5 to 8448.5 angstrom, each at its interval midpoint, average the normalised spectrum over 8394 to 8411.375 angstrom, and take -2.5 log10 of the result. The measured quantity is 0.09 mag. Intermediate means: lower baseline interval 37.6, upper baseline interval 34.1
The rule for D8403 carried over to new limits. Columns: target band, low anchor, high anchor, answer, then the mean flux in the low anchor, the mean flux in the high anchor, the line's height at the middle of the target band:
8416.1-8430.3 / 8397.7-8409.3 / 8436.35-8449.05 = 0.11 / 33.9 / 34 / 33.9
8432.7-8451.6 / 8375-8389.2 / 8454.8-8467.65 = 0.01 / 36.6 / 34.2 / 34.8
